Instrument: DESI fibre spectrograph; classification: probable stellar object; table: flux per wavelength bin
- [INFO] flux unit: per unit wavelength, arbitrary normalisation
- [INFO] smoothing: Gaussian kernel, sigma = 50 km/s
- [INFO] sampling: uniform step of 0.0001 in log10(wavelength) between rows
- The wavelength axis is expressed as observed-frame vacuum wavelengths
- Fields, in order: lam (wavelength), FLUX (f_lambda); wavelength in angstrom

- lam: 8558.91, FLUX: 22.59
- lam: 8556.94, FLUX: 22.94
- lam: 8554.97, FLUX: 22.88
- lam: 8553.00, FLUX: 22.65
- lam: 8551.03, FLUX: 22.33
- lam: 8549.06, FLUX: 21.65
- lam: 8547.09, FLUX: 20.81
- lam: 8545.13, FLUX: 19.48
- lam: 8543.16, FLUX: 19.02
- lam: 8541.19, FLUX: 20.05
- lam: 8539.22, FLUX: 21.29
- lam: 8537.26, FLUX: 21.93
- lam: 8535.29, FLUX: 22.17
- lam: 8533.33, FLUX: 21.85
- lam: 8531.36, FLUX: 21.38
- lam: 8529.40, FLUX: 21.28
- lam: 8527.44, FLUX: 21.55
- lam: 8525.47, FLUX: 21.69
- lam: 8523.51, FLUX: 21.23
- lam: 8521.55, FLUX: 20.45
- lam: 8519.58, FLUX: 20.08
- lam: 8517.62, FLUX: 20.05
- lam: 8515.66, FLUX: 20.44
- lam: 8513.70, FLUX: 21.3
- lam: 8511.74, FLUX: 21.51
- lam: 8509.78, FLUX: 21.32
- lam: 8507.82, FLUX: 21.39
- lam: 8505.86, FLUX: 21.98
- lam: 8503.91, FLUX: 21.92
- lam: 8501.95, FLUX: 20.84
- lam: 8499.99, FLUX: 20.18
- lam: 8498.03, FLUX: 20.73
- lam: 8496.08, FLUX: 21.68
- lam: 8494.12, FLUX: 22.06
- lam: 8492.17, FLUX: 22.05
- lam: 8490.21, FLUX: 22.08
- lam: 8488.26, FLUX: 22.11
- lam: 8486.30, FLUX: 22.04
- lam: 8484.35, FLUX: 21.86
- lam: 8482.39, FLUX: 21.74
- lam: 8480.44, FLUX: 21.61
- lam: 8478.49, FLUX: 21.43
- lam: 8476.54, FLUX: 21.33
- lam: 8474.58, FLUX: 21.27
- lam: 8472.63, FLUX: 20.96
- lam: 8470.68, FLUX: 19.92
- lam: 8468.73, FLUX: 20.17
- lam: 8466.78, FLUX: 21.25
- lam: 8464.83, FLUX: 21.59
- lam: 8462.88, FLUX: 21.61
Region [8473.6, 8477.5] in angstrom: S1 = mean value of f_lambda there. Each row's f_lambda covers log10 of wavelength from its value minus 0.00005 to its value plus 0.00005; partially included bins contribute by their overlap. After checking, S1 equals 21.3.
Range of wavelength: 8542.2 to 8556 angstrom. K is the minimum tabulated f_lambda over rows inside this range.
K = 19.02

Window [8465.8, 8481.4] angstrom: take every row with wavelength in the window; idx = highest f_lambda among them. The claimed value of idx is 21.61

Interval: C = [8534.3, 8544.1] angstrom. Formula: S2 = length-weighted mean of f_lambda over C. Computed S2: 20.9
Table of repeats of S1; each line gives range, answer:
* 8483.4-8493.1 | 22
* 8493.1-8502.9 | 21.1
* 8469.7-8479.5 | 21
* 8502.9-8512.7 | 21.6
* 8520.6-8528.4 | 21.2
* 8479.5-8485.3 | 21.7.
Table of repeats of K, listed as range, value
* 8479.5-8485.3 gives 21.61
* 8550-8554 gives 22.33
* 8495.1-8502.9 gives 20.18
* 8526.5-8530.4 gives 21.28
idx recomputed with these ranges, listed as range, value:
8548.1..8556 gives 22.88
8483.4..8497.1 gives 22.11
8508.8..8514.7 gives 21.51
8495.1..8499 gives 21.68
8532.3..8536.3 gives 22.17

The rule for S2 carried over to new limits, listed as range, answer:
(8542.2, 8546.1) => 19.2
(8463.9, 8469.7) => 21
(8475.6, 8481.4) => 21.5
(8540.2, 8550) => 20.2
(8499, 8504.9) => 21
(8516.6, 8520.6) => 20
